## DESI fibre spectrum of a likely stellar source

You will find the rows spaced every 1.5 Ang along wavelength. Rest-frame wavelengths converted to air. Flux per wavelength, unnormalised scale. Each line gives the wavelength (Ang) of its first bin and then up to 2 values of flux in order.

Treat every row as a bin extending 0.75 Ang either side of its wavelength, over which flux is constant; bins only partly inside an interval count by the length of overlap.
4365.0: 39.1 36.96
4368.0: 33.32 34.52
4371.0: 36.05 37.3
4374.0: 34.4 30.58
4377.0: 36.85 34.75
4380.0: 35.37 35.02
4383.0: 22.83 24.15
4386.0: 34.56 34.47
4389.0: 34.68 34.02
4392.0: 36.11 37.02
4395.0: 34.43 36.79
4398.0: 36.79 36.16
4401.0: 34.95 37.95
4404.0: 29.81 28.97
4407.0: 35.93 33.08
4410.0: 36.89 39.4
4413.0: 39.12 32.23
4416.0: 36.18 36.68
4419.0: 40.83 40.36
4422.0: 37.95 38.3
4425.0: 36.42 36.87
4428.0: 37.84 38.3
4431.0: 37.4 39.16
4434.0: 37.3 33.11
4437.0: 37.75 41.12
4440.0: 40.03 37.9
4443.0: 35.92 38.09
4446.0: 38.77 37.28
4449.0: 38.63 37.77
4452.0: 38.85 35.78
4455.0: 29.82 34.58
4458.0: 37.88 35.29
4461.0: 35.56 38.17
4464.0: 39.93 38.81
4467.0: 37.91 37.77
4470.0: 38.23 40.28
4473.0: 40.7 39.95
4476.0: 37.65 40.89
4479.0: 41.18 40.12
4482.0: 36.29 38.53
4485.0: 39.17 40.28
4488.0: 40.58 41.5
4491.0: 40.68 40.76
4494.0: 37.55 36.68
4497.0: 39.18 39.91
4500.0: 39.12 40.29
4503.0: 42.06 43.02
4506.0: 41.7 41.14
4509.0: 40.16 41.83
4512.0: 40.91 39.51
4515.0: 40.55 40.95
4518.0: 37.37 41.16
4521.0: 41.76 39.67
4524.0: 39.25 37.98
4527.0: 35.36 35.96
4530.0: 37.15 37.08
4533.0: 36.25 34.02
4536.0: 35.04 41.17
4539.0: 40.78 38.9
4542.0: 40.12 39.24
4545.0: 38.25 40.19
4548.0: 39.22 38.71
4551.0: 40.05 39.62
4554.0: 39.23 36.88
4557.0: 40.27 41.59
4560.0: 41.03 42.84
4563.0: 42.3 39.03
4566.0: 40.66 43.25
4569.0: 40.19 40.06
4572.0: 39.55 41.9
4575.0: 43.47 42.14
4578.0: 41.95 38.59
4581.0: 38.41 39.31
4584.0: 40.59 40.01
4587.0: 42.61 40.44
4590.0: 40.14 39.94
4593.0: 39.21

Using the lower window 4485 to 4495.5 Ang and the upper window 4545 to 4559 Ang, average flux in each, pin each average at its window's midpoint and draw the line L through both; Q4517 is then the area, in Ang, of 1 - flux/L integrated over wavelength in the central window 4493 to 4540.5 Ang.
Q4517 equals 0.61 Ang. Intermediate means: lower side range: 39.9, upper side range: 39.4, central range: 39.2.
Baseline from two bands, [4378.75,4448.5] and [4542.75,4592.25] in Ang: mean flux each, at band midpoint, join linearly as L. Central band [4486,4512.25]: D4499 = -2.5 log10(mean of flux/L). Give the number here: -0.06 mag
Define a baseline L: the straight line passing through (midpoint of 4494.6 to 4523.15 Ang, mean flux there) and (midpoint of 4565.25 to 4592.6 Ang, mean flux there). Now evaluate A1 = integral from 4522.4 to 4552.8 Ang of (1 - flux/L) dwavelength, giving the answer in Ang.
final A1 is 1.7 Ang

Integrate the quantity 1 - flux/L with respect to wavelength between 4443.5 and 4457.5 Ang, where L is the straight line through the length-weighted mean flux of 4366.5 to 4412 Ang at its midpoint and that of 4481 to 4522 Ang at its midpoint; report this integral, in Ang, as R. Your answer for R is 0.3 Ang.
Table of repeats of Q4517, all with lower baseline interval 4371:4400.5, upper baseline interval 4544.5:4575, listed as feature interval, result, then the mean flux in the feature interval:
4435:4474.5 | -1.1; 37.6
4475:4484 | -0.4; 39.1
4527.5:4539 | 0.7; 36.9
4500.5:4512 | -0.9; 41.4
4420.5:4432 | -0.7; 37.8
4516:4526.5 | -0.2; 39.6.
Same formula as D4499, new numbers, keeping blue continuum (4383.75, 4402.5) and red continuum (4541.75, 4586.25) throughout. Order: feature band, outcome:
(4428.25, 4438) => -0.04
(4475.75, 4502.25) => -0.05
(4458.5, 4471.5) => -0.02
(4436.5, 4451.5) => -0.06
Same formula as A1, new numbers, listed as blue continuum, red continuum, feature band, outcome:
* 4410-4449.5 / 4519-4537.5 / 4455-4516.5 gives -2.6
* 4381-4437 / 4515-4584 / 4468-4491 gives -1.3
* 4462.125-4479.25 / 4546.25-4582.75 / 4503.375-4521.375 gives -0.5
